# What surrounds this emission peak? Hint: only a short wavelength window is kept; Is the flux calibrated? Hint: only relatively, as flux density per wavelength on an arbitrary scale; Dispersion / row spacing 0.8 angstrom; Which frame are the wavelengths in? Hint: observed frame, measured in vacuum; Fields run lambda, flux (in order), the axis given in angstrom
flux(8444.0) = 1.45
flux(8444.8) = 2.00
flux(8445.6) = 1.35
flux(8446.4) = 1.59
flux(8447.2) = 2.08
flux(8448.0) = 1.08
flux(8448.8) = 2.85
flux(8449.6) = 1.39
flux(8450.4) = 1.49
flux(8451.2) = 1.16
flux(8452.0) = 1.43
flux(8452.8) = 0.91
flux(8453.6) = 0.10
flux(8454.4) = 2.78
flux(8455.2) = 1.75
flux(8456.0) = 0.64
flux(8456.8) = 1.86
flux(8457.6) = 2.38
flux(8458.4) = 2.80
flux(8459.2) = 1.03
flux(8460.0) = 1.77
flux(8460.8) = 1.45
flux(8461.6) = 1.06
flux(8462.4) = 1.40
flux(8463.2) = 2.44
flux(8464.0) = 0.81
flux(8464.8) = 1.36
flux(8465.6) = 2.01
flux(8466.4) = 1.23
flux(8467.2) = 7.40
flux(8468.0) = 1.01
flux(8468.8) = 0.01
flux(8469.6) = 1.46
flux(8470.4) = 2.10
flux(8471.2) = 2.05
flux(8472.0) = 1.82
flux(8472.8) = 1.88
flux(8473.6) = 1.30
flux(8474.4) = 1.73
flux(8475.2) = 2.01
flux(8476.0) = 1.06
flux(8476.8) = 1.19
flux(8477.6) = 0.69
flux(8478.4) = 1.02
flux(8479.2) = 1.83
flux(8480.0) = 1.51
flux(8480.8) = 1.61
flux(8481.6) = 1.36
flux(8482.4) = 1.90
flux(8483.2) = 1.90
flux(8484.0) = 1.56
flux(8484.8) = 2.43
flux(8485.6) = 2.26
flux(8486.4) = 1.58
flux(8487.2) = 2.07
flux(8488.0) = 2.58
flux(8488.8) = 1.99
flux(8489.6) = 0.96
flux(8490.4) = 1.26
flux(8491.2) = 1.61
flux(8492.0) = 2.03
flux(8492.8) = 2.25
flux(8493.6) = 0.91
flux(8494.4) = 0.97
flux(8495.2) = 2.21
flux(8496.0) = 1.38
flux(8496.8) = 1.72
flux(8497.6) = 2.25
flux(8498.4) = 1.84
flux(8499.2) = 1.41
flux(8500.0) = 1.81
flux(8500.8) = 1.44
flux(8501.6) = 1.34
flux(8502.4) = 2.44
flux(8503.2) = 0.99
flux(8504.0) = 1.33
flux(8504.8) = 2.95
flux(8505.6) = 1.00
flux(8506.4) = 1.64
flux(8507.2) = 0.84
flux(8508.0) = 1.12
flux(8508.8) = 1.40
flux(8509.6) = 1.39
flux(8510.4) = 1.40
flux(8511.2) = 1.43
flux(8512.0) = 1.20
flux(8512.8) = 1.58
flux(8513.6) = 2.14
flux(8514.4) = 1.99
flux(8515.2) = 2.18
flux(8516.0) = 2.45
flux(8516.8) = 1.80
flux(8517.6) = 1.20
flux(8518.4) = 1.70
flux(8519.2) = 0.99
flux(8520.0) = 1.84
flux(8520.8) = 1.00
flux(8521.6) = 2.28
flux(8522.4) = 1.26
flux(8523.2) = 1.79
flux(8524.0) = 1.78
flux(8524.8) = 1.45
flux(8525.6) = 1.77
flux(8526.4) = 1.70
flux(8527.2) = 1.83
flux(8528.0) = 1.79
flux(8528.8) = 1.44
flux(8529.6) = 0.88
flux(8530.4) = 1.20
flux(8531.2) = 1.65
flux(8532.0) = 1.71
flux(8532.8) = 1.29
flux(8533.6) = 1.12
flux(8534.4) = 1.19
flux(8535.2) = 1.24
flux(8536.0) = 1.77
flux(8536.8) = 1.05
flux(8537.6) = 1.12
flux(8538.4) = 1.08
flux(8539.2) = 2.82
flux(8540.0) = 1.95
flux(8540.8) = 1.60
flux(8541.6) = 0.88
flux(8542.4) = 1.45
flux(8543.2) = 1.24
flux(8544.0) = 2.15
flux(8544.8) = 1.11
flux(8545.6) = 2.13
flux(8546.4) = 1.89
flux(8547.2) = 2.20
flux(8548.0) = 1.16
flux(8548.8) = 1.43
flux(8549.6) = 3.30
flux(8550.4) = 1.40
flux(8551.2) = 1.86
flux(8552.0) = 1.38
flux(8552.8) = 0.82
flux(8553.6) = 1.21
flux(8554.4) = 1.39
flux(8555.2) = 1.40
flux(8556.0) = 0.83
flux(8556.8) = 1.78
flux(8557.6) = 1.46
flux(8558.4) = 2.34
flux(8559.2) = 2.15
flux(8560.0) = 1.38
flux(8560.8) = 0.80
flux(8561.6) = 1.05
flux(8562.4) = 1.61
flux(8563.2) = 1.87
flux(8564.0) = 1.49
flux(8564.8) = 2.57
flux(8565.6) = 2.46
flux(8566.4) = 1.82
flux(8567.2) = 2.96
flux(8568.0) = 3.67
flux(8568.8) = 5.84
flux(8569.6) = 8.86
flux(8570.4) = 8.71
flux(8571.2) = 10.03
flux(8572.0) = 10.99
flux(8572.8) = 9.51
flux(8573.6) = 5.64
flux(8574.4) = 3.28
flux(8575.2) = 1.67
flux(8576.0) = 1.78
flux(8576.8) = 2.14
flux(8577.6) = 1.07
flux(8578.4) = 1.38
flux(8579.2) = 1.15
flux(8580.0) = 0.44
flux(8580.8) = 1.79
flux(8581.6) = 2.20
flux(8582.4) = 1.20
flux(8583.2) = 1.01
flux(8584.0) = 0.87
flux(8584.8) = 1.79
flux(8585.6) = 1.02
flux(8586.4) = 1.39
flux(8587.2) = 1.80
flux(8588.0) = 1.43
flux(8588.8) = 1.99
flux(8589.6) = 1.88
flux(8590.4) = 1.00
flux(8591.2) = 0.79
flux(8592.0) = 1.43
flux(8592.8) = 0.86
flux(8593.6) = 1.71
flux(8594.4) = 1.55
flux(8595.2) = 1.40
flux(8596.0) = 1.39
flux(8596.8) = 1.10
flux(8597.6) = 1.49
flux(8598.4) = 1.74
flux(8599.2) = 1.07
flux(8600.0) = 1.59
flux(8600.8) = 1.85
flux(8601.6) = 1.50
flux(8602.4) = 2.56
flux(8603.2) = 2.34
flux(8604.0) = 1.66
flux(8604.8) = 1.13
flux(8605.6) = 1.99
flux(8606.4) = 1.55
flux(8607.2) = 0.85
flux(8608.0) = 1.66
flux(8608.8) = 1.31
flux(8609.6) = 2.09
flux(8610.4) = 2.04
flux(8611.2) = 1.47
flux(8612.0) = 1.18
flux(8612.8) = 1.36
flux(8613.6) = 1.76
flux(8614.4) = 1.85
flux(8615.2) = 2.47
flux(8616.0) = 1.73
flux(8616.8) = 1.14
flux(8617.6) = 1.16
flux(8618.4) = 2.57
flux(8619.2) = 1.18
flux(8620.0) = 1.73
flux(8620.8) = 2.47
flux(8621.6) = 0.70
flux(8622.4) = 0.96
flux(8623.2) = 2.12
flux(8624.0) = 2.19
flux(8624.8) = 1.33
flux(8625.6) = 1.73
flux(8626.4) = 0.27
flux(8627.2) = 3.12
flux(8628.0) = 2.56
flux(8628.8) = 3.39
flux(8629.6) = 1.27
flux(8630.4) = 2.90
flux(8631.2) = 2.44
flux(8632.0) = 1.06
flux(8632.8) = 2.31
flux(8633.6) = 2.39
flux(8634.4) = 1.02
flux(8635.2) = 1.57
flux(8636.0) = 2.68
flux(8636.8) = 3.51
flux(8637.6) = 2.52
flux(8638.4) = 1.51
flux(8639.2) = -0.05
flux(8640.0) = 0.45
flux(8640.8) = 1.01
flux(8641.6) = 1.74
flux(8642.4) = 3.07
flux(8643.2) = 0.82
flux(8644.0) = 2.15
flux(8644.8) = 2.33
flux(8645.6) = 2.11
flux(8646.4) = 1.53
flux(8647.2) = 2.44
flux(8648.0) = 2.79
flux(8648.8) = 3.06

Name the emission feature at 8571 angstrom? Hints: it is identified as Hbeta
